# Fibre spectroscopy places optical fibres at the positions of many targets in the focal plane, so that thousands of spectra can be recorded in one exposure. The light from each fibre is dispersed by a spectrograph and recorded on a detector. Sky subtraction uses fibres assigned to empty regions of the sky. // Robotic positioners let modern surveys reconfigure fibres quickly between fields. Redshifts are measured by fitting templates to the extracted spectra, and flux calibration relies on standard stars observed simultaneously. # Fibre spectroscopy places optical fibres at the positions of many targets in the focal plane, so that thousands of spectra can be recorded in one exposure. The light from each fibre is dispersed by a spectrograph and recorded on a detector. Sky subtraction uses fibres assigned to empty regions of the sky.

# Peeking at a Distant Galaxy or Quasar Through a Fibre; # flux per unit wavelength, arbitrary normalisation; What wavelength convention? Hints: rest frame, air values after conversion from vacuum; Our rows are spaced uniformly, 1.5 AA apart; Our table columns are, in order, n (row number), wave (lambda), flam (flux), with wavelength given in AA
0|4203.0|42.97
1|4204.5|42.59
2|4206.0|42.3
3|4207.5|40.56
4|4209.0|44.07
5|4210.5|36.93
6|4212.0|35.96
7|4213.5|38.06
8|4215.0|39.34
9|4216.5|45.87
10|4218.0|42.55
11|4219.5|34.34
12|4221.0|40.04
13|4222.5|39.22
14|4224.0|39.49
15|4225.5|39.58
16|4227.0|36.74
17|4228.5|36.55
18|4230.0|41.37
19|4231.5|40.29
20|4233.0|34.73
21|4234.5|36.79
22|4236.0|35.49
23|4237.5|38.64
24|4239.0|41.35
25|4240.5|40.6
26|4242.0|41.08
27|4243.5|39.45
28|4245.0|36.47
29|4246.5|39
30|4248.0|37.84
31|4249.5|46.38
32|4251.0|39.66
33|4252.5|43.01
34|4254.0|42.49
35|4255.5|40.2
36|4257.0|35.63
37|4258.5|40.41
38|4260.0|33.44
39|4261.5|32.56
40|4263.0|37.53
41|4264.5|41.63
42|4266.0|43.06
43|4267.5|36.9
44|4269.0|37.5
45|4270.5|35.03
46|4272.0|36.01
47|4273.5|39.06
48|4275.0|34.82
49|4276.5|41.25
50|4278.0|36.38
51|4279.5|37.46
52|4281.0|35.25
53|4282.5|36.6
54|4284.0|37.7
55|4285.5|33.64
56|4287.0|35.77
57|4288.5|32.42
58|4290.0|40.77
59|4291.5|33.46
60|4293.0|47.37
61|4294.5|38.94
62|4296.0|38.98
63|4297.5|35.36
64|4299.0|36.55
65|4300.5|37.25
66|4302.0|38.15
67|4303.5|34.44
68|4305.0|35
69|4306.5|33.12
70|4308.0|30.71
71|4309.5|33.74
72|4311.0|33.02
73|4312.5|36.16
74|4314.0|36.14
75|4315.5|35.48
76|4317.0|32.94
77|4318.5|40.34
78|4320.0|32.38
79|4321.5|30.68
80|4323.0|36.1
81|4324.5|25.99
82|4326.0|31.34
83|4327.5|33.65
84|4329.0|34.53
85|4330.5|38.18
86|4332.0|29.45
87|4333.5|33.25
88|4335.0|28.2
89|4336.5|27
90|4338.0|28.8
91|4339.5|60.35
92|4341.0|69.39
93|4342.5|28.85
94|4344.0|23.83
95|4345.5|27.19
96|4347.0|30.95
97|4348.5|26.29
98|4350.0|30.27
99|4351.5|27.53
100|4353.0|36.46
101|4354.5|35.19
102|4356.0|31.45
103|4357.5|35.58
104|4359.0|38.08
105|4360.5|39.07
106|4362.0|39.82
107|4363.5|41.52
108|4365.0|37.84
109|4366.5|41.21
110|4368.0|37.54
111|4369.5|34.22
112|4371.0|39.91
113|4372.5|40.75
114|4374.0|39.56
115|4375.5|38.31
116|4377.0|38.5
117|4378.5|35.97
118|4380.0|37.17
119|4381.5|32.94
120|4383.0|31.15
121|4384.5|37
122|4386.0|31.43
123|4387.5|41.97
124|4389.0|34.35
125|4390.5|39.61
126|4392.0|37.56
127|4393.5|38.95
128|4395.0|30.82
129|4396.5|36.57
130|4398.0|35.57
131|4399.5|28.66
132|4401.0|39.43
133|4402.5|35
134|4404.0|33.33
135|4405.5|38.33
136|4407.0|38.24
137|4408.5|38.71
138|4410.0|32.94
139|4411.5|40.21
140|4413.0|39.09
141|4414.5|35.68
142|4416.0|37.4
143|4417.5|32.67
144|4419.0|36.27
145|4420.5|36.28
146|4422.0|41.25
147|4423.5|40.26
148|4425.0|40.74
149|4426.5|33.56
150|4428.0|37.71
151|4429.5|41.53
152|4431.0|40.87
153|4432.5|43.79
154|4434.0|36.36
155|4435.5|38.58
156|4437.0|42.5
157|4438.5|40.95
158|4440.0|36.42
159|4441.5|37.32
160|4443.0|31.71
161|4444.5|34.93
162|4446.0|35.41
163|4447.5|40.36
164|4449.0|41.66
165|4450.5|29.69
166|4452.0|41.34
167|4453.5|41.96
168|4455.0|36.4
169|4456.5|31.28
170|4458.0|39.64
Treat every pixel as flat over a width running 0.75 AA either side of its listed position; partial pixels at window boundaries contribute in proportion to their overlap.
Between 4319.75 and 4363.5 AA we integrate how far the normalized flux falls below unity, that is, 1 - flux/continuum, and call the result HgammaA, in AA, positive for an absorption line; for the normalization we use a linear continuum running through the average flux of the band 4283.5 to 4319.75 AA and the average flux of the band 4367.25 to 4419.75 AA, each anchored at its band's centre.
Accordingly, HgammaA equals 2.4 AA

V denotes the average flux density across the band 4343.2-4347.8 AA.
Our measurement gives 27.3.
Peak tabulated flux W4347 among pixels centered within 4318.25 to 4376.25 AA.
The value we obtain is 69.39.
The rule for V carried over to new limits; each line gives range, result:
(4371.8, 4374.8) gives 40.1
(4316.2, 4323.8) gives 34.4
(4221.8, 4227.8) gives 38.7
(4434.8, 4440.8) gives 39.6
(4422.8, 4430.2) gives 38.7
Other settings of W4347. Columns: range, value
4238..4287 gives 46.38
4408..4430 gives 41.53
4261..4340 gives 60.35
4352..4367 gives 41.52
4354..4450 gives 43.79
